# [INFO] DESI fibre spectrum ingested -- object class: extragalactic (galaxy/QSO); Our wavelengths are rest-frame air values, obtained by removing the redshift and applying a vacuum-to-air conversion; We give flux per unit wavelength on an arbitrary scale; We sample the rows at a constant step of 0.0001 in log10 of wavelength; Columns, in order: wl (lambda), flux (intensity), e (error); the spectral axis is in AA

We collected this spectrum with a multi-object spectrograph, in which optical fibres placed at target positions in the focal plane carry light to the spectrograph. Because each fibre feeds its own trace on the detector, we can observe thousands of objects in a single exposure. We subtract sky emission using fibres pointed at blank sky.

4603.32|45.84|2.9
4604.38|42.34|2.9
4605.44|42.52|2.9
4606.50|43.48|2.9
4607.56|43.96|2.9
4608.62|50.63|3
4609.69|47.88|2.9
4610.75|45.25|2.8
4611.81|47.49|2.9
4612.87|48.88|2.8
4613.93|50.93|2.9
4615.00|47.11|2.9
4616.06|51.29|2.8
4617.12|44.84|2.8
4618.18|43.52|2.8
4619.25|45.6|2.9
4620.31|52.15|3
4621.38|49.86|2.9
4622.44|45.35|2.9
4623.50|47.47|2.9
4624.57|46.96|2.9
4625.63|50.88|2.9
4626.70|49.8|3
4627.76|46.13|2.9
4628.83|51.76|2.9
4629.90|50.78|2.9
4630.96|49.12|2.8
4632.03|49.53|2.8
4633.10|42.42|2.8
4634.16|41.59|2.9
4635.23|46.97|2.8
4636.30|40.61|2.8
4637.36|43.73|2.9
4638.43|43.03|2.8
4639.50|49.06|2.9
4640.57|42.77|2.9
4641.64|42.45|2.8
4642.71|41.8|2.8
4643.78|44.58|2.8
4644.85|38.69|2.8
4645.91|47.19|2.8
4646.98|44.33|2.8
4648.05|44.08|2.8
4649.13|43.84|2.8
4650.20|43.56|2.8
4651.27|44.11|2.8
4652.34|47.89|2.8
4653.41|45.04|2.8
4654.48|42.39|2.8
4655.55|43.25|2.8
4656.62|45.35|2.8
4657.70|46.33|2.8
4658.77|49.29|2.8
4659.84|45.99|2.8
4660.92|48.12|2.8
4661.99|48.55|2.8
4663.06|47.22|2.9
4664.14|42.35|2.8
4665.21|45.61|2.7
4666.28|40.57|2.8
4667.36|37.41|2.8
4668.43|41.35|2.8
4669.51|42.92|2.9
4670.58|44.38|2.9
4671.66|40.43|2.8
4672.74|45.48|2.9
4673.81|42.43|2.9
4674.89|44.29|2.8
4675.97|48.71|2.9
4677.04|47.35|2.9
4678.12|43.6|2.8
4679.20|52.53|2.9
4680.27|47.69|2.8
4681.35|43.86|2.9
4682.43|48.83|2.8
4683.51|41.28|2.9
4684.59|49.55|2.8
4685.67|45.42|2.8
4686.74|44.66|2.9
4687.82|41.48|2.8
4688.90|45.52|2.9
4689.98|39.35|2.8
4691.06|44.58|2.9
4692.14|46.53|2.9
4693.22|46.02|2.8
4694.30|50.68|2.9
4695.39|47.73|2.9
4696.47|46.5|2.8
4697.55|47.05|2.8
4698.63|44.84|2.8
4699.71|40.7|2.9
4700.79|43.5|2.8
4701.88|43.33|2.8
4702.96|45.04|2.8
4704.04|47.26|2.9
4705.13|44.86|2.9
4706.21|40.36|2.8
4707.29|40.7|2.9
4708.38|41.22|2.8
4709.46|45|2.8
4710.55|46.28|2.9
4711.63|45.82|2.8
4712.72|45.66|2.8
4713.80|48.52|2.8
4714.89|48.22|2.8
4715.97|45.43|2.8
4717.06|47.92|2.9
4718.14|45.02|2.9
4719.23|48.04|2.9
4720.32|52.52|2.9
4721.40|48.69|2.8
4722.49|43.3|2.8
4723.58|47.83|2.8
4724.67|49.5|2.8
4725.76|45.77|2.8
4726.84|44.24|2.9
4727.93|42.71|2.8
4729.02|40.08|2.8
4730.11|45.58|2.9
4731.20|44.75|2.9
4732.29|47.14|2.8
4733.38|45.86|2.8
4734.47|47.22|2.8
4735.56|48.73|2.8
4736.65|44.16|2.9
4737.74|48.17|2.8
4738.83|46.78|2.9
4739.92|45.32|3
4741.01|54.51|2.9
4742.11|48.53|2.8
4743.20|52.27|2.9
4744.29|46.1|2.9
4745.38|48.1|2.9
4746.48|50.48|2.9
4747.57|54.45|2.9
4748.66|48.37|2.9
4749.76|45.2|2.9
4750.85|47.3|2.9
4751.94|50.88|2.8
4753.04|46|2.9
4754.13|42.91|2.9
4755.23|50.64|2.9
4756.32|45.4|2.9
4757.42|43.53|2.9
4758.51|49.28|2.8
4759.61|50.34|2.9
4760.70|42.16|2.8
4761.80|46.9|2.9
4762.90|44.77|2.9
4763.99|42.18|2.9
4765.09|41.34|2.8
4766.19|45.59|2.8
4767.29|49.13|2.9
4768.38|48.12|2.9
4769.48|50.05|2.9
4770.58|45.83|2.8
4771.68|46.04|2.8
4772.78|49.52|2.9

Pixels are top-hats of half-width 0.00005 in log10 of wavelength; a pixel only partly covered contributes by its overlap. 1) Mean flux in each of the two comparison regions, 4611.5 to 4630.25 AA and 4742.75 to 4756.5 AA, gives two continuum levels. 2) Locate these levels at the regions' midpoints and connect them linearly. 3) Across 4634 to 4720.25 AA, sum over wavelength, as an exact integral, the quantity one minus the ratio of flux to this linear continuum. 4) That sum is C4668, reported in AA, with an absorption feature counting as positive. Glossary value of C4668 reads 6.22 AA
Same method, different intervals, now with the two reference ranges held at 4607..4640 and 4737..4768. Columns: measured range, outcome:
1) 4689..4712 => 1.3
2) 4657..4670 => 0.7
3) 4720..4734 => 0.4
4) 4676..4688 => 0.3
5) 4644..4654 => 0.6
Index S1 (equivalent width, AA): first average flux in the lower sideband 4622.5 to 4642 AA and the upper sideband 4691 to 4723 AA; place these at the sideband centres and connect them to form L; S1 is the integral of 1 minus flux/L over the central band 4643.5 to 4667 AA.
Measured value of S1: 0.7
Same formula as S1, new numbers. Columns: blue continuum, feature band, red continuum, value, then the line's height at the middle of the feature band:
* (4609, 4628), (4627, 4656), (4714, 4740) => 1.7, 47.6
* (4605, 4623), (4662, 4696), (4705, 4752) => 1.5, 46.9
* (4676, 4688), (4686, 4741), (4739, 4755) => 2.1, 47.4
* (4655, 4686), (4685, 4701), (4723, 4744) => 0.2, 45.7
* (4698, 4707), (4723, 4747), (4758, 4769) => -1.1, 44.9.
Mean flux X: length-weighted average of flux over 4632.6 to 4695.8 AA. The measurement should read 44.7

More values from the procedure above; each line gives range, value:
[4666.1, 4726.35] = 45.3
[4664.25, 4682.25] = 44.3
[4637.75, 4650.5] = 43.8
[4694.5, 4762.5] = 46.5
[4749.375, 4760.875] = 46.9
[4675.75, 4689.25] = 46.2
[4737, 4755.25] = 48.5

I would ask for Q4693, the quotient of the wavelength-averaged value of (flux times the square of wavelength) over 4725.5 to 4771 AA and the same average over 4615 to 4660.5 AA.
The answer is 1.07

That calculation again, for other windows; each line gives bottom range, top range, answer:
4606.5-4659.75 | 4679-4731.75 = 1.02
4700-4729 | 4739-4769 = 1.06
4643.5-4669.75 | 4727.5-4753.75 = 1.11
